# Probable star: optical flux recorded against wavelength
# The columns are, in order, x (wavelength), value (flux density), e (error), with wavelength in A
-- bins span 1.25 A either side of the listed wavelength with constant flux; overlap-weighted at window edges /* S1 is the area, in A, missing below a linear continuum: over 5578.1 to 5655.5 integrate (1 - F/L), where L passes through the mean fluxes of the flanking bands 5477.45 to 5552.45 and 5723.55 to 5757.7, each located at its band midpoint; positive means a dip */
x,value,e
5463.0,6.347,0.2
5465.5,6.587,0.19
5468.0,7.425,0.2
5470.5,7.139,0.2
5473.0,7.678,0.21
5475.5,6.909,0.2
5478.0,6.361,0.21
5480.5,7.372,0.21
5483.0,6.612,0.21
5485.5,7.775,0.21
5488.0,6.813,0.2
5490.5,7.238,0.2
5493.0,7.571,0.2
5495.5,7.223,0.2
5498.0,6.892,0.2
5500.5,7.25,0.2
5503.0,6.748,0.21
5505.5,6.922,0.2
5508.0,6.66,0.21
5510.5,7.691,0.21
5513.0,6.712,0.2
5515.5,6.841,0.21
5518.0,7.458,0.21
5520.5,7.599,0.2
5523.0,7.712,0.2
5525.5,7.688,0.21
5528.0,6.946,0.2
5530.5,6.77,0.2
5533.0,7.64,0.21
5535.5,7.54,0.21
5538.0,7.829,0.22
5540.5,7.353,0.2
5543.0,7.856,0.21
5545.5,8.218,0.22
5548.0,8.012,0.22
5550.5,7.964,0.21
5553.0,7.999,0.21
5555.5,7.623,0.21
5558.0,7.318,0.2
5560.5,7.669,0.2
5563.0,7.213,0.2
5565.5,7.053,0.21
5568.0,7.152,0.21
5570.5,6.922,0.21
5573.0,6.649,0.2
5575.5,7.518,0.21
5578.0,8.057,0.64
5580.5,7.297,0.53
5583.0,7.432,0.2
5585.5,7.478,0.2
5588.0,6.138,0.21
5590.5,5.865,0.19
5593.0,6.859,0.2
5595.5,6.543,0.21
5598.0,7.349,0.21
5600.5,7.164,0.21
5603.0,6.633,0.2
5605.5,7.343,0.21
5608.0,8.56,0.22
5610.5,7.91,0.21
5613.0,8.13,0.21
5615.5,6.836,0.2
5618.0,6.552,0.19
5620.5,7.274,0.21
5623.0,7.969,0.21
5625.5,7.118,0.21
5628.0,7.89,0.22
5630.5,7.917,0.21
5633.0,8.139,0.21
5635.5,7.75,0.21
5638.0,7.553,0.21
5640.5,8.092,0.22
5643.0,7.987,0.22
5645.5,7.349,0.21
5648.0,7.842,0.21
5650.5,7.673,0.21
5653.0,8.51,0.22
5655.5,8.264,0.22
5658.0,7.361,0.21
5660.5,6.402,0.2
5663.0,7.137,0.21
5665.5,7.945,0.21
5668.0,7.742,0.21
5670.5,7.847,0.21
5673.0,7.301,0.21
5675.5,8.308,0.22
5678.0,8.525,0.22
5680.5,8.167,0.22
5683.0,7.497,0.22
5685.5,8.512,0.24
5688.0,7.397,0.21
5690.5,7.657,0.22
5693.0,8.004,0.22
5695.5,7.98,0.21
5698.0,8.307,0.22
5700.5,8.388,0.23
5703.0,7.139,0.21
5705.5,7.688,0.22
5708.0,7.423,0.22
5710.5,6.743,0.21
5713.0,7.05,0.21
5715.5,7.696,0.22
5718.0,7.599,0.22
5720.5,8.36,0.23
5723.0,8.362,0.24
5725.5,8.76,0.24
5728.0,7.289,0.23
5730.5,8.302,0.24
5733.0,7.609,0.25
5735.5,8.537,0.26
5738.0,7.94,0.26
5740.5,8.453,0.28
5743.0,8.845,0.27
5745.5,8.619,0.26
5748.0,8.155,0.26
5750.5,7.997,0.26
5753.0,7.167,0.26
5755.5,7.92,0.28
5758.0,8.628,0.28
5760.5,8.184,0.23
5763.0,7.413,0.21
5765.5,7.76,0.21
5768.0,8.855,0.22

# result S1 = 2.4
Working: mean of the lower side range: 7.32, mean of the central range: 7.46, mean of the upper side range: 8.14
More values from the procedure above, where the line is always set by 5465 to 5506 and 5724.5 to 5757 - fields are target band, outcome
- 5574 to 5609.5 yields 1.72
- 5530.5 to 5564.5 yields -1.49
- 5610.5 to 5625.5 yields 0.49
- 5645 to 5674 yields 0.64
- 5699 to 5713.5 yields 0.99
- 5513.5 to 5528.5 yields -0.25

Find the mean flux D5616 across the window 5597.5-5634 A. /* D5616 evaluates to 7.52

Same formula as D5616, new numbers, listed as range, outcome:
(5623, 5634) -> 7.78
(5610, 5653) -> 7.67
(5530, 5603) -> 7.32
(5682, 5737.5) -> 7.83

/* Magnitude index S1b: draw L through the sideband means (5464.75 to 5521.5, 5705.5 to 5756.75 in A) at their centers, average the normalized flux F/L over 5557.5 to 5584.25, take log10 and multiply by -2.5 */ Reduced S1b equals 0.01 mag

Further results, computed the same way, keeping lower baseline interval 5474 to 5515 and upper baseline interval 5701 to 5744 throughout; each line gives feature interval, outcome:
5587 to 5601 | 0.120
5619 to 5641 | -0.026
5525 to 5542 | -0.030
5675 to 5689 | -0.047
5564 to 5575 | 0.050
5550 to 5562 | -0.061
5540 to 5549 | -0.096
